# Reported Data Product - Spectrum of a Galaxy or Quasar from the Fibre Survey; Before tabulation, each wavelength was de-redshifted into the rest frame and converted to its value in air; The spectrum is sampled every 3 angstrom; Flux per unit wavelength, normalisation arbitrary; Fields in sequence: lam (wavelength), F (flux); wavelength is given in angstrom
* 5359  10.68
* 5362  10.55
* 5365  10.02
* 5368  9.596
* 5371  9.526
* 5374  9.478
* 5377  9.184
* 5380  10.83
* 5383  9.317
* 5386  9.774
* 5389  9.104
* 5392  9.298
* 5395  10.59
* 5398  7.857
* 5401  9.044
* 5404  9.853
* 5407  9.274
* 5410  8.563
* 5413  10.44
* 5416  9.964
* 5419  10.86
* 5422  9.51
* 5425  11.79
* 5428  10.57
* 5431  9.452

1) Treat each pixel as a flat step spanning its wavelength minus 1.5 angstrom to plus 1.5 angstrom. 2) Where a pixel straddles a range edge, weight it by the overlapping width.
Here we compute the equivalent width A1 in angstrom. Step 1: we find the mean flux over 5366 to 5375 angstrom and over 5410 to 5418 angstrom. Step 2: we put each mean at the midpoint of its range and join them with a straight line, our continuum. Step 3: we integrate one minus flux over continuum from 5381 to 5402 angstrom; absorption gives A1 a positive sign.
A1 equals 0.9 angstrom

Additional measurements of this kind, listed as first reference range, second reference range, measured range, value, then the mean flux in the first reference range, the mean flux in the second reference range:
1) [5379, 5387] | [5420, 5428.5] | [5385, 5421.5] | 2.6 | 9.93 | 10.6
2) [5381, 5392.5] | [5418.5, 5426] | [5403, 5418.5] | 0.8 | 9.44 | 10.6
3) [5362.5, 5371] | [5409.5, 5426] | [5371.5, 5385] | 0.3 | 9.85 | 10.2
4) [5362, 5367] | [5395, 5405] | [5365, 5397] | 0.0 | 10.1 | 9.12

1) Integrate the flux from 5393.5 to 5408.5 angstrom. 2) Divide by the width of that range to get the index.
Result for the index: 9.32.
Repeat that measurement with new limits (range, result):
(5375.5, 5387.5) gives 9.78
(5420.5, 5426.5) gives 10.7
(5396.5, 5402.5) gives 8.45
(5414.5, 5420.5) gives 10.4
